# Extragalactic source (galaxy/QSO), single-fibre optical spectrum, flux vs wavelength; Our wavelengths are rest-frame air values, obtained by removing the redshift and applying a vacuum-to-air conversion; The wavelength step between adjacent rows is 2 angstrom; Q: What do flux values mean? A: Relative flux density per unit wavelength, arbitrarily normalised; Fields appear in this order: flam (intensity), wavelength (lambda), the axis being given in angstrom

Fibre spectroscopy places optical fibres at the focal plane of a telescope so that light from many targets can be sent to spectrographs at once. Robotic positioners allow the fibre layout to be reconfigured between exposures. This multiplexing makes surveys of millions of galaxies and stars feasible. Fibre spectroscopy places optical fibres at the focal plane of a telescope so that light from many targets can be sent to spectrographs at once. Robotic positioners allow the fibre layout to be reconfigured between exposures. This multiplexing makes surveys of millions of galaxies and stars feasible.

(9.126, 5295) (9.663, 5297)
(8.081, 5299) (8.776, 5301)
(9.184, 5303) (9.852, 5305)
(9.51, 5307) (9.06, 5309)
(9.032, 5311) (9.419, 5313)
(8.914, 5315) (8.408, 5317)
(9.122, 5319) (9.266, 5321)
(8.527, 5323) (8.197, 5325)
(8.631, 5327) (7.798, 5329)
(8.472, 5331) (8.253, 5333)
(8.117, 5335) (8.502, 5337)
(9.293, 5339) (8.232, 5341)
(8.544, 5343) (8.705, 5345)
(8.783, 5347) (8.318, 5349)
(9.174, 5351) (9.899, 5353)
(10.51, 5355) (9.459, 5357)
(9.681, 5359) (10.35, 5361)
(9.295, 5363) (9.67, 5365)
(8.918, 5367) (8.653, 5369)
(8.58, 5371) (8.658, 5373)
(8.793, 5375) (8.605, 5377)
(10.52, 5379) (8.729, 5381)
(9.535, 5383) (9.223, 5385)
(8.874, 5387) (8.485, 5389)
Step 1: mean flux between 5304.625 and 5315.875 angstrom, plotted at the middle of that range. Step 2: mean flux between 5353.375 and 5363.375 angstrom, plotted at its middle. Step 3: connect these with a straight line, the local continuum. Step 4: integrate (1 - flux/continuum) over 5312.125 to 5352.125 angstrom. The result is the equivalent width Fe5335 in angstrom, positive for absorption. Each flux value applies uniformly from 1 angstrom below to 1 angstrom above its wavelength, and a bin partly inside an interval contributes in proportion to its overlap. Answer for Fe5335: 3.8 angstrom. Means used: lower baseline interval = 9.27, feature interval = 8.64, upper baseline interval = 9.9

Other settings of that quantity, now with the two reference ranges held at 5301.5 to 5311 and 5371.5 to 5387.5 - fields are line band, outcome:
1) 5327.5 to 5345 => 1.54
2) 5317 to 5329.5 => 0.90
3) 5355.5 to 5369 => -0.54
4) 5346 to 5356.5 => -0.17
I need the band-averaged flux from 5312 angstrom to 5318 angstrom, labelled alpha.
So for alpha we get 8.91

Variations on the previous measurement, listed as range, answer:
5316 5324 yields 8.83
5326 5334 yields 8.29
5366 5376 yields 8.72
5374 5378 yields 8.7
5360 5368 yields 9.56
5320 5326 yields 8.66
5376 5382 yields 9.28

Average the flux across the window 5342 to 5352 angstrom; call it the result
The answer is 8.7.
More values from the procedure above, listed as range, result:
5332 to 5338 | 8.29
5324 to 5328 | 8.41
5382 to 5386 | 9.38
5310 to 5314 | 9.23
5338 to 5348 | 8.71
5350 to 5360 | 9.74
